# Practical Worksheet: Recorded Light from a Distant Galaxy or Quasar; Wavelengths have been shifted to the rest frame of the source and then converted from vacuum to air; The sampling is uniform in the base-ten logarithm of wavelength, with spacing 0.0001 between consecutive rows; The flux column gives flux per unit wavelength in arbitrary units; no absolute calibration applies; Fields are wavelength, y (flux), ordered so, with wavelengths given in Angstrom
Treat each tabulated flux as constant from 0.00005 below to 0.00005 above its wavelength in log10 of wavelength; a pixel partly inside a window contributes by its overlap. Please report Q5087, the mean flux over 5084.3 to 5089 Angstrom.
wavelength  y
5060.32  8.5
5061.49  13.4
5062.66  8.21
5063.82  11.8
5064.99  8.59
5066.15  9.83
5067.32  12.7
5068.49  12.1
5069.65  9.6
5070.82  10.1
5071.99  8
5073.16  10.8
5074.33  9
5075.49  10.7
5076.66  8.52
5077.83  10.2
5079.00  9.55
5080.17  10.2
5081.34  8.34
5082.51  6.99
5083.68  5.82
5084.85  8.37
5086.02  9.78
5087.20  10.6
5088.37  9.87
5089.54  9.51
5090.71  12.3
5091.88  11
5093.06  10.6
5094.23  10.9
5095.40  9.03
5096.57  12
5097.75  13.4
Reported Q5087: 9.65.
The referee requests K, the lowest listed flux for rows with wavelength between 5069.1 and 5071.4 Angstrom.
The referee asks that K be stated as 9.6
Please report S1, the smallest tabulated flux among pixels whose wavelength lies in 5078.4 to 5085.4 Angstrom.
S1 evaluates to 5.82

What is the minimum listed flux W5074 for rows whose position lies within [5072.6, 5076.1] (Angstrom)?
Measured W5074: 9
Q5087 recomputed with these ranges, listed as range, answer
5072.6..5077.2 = 9.77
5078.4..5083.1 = 8.77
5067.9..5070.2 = 10.9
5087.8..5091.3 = 10.6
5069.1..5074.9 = 9.49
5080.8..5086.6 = 7.86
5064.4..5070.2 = 10.6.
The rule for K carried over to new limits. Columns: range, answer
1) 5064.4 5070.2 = 8.59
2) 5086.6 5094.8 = 9.51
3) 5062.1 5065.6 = 8.21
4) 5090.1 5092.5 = 11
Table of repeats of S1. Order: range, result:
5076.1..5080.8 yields 8.52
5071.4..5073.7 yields 8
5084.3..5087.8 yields 8.37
